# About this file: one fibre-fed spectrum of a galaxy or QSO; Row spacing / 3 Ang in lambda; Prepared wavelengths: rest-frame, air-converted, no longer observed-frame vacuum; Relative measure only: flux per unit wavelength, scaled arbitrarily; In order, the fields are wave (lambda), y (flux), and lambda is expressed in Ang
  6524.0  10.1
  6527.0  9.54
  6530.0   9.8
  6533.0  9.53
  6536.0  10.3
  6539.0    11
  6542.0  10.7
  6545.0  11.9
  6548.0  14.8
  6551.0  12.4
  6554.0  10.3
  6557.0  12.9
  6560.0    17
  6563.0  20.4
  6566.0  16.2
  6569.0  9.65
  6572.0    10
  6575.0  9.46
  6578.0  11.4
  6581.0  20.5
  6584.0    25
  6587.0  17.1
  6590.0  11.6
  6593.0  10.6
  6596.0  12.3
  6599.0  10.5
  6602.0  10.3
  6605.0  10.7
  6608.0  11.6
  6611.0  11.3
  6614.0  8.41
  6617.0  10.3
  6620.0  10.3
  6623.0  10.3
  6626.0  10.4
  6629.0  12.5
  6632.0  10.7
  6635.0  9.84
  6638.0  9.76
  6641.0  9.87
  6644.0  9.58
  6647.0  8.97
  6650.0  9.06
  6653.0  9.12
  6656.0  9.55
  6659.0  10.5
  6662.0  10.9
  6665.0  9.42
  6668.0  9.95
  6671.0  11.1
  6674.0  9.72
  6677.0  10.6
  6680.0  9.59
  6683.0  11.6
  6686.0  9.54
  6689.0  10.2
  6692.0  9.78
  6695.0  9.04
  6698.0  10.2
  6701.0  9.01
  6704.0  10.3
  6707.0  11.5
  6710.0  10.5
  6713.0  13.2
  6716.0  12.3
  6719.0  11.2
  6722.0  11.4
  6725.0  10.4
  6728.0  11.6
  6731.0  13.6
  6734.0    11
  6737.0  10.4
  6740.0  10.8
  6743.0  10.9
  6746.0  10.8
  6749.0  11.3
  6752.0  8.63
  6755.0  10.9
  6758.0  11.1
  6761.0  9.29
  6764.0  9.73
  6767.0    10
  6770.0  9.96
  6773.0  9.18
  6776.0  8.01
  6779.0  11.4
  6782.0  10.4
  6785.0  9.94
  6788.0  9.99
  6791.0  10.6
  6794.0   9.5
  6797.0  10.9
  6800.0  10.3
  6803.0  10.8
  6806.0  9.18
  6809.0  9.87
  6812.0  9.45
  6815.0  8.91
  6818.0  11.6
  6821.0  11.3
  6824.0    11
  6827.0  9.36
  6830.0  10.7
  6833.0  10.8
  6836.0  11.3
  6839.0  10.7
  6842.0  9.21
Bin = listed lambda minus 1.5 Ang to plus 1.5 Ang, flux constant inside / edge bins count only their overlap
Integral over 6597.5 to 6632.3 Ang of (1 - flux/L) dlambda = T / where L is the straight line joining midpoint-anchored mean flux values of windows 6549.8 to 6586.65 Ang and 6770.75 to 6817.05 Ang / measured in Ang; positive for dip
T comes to 7.9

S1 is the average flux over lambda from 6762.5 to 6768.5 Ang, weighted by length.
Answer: 9.87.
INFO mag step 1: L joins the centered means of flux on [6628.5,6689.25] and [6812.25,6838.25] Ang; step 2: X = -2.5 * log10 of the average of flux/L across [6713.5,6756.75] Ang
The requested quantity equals -0.09 mag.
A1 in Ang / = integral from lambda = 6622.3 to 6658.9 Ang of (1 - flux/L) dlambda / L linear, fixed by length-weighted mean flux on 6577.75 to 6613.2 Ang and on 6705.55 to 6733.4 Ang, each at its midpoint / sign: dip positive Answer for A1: 8.3 Ang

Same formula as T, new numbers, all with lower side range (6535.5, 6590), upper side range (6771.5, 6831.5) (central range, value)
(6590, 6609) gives 3.31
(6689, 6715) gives 2.75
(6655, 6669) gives 2.57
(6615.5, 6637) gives 3.87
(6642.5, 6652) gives 2.56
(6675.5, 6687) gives 1.60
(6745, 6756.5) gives 0.57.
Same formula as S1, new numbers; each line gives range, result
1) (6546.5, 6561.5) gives 13.5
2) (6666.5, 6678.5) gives 10.3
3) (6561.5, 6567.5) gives 18.3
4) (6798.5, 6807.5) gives 10.1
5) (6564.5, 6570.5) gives 12.9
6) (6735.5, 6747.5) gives 10.7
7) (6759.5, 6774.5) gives 9.63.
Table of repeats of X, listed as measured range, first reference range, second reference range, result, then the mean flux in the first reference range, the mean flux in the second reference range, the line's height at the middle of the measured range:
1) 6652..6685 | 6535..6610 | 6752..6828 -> 0.16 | 13.2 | 10.1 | 11.8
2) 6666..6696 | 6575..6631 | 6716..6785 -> 0.13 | 12.4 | 10.6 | 11.4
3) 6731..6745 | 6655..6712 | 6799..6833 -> -0.09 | 10.2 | 10.2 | 10.2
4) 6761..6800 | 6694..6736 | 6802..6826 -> 0.06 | 11.1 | 10.2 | 10.5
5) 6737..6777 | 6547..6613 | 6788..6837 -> 0.10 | 13.4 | 10.3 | 11.1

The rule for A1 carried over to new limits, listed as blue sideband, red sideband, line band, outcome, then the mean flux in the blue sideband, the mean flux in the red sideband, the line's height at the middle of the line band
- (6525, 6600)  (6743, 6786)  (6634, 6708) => 9.6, 13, 10.1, 11.4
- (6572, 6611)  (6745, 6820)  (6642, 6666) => 5.0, 13.2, 10.1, 12.2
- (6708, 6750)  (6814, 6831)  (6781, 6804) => 1.1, 11.4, 10.5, 10.8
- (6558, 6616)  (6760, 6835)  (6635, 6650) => 3.6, 13.3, 10.1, 12.5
